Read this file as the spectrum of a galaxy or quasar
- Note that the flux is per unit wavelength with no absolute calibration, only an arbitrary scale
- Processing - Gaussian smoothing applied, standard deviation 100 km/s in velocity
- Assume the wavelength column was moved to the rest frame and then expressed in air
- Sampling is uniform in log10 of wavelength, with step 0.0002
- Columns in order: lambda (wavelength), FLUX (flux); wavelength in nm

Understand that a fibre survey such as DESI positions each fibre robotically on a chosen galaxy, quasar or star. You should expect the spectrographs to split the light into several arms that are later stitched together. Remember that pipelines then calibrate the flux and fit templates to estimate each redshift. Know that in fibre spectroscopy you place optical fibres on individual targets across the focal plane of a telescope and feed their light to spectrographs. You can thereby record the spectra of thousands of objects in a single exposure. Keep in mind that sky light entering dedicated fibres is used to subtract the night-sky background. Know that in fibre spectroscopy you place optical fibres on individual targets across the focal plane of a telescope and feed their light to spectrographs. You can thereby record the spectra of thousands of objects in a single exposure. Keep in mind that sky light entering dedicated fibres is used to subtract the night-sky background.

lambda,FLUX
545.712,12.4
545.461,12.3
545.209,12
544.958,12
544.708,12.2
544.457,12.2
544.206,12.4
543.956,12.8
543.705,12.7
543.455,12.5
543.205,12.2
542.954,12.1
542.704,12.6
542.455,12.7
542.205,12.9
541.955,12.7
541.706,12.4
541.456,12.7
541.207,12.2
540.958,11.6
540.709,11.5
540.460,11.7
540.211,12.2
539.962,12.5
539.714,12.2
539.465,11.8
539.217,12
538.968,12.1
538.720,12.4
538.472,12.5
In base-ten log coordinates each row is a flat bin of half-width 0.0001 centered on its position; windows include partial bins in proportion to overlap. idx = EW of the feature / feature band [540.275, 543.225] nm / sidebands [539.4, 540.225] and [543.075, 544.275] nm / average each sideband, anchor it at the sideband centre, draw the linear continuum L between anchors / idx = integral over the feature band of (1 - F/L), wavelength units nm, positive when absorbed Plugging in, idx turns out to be 0.02 nm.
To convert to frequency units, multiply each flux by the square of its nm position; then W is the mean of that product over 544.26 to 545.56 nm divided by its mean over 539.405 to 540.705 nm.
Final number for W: 1.03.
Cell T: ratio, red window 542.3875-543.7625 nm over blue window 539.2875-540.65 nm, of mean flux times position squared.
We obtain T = 1.05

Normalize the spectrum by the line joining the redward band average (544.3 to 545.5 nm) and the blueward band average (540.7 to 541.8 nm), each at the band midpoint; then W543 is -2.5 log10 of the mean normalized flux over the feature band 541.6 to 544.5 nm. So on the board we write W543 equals -0.03 mag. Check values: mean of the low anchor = 12.1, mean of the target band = 12.5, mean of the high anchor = 12.1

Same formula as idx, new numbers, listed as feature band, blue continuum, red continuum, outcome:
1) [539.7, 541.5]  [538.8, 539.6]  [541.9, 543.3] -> 0.025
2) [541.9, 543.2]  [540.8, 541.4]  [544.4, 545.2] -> -0.057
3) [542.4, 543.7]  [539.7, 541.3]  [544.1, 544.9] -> -0.030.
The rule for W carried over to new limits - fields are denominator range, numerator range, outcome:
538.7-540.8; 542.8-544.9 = 1.04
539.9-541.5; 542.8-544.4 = 1.05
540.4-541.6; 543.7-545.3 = 1.04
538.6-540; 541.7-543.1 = 1.05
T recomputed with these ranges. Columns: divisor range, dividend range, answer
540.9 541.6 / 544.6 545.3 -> 1.00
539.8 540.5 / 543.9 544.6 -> 1.03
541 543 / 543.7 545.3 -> 0.99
